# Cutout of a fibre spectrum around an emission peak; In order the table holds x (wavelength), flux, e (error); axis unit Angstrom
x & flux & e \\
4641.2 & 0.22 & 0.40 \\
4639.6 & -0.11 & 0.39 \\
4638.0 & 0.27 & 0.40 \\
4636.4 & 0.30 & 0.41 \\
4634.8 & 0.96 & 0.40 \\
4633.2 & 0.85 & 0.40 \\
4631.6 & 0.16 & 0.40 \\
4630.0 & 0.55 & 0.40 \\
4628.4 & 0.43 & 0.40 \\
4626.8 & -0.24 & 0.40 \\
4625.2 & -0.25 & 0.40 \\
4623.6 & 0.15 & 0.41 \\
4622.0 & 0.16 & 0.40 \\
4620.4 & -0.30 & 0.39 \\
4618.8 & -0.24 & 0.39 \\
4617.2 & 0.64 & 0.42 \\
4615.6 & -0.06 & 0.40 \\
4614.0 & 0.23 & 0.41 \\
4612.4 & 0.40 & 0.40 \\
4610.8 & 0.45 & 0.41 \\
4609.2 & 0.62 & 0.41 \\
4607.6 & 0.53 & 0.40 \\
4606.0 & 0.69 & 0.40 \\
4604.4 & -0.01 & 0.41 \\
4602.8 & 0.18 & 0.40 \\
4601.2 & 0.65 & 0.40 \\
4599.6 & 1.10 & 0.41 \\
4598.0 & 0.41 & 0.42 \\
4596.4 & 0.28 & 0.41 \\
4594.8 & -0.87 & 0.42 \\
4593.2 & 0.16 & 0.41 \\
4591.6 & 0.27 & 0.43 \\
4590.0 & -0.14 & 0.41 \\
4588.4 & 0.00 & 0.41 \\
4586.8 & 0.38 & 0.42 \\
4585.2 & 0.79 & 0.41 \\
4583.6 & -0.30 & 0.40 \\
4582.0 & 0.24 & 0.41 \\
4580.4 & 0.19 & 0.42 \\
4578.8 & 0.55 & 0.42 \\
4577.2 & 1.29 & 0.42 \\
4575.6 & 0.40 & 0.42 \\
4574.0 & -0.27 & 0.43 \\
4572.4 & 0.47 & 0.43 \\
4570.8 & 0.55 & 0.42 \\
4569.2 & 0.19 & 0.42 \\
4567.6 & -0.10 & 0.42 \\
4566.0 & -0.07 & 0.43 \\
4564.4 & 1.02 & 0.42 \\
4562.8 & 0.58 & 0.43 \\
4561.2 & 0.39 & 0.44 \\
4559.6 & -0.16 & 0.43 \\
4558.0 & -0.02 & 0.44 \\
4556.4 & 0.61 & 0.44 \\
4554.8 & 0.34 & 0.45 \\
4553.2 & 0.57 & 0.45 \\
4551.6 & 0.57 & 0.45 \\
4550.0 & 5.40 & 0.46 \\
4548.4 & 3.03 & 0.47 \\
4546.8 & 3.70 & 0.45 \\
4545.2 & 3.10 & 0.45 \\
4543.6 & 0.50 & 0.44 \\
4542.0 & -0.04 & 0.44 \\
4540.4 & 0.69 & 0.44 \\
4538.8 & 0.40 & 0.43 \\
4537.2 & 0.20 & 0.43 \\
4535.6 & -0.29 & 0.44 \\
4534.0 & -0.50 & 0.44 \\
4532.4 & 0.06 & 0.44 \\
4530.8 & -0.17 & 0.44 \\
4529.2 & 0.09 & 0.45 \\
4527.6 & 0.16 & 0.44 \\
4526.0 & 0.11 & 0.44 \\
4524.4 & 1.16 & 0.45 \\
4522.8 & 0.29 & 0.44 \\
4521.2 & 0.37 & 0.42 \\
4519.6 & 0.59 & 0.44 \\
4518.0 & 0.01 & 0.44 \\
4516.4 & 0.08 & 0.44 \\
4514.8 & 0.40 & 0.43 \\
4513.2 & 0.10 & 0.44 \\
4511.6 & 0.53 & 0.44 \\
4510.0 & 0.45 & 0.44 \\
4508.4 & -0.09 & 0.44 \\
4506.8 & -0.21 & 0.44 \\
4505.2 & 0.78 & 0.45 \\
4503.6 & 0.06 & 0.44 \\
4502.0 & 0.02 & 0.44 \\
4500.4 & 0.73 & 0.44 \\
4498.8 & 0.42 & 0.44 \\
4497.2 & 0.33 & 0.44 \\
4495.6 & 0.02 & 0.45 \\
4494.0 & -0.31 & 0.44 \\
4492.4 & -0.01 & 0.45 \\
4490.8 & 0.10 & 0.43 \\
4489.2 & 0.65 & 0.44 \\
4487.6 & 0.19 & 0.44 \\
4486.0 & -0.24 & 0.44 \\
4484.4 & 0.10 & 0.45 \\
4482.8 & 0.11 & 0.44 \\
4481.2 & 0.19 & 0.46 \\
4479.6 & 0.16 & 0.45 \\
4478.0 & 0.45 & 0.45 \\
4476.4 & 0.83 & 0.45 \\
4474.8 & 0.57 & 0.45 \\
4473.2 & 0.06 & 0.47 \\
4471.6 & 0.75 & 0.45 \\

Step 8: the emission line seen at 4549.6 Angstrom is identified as [O II] 3727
